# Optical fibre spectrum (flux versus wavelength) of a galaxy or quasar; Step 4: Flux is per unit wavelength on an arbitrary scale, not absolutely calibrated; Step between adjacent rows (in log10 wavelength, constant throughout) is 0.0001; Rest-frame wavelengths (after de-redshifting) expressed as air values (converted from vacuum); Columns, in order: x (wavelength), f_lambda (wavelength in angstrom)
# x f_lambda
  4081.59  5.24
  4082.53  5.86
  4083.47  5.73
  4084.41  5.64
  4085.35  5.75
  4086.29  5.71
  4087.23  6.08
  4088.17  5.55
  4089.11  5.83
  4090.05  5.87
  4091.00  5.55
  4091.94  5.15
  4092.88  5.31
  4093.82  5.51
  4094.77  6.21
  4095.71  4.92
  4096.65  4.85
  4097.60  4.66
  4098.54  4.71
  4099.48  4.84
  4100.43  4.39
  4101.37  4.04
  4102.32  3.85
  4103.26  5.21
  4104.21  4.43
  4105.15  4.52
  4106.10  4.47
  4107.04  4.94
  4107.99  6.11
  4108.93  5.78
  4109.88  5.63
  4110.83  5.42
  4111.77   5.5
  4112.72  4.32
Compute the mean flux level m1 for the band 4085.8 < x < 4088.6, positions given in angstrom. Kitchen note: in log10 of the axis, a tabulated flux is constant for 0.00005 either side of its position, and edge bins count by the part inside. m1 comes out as 5.79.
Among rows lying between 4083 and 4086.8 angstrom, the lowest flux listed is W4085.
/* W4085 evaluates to 5.64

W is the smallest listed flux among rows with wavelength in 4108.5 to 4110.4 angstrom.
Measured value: 5.63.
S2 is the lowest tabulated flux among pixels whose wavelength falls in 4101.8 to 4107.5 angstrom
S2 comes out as 3.85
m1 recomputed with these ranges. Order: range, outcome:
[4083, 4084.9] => 5.69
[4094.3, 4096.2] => 5.57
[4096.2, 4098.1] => 4.75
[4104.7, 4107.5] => 4.64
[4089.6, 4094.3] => 5.47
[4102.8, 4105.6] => 4.72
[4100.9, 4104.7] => 4.39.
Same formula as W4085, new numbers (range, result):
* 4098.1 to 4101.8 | 4.04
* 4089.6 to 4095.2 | 5.15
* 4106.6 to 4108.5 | 4.94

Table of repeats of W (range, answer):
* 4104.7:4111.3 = 4.47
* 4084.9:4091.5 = 5.55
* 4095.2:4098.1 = 4.66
